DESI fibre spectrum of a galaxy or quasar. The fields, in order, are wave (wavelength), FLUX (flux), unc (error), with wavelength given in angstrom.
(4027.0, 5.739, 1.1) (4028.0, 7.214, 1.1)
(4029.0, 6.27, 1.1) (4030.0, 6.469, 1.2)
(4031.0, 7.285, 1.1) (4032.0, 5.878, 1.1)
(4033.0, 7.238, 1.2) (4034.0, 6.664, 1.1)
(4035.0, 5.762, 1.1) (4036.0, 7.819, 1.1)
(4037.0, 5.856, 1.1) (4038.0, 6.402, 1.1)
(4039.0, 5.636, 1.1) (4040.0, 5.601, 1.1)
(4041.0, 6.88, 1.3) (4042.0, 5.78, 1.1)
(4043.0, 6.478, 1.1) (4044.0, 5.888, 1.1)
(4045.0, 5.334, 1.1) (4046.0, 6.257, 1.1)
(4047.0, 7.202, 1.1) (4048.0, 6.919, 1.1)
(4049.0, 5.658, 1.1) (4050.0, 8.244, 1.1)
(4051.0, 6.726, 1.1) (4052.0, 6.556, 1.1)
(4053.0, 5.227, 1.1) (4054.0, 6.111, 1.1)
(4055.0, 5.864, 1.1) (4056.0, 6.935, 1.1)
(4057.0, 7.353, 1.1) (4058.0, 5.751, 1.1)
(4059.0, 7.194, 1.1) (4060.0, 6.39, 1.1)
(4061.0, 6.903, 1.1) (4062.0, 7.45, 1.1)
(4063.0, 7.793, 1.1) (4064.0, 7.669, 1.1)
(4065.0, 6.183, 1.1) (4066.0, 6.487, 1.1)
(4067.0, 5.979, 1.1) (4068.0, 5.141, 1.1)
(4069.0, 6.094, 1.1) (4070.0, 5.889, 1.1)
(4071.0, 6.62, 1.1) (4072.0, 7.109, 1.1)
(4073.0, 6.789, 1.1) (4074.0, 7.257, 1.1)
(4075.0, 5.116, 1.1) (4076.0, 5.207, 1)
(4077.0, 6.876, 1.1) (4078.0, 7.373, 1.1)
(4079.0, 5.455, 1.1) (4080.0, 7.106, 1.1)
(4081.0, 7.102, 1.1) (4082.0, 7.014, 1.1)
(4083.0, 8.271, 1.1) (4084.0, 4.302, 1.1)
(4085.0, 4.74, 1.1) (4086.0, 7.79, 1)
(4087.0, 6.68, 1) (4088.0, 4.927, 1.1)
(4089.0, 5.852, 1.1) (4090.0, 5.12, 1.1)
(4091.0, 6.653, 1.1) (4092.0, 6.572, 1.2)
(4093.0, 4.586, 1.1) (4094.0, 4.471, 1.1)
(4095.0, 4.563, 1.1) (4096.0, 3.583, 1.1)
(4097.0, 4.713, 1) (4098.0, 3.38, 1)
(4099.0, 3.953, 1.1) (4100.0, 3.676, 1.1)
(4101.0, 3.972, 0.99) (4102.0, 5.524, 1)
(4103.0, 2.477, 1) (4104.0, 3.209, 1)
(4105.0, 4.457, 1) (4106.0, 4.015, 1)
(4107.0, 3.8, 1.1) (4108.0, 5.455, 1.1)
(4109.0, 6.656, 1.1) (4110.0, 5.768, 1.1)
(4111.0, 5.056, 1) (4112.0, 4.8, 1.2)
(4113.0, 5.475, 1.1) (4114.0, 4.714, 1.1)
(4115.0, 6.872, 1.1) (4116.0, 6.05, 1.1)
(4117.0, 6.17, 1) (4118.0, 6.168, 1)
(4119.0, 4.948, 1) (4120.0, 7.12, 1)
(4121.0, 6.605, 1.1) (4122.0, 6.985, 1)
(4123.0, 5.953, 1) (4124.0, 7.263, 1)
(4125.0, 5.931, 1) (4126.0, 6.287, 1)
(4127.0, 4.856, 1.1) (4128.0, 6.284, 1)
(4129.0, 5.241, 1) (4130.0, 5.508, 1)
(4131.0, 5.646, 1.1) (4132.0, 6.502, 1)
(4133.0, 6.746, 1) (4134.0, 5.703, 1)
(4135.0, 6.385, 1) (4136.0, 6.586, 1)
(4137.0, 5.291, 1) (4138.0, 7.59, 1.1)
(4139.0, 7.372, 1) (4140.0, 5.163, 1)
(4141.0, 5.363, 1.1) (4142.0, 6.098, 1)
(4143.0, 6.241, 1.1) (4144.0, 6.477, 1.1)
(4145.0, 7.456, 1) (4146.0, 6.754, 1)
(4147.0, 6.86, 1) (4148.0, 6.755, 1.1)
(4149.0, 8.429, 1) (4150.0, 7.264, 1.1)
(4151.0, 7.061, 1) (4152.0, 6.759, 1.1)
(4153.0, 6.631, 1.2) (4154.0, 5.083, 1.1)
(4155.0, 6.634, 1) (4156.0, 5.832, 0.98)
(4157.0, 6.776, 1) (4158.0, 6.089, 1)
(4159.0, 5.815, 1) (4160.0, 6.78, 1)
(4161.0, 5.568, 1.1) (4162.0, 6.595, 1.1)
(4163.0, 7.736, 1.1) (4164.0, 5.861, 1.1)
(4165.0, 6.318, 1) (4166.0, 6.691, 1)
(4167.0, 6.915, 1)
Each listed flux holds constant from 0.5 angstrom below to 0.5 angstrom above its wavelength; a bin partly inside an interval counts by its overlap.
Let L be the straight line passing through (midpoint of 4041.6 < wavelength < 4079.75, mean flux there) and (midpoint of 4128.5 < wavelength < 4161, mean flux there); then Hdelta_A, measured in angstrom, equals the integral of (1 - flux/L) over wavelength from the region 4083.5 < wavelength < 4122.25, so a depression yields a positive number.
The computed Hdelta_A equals 7.6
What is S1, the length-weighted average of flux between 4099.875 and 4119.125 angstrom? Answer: 4.99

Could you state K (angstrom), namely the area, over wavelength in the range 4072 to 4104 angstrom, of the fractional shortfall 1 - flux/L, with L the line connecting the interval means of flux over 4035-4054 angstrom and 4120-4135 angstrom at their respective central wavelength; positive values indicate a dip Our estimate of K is 3.8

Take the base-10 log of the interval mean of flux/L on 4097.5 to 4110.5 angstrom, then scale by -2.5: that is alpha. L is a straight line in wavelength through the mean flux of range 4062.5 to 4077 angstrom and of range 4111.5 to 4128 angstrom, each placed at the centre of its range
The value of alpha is 0.38 mag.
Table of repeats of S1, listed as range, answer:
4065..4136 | 5.68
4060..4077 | 6.49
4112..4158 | 6.29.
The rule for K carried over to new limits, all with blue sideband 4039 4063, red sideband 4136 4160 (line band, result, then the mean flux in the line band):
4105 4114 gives 2.0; 5.07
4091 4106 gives 5.1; 4.3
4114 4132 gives 1.2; 6.08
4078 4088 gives 0.0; 6.46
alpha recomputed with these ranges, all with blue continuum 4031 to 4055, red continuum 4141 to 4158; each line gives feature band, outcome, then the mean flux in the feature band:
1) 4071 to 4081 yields -0.01 mag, 6.51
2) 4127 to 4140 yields 0.08 mag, 6.14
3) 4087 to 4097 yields 0.24 mag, 5.2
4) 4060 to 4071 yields -0.02 mag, 6.55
